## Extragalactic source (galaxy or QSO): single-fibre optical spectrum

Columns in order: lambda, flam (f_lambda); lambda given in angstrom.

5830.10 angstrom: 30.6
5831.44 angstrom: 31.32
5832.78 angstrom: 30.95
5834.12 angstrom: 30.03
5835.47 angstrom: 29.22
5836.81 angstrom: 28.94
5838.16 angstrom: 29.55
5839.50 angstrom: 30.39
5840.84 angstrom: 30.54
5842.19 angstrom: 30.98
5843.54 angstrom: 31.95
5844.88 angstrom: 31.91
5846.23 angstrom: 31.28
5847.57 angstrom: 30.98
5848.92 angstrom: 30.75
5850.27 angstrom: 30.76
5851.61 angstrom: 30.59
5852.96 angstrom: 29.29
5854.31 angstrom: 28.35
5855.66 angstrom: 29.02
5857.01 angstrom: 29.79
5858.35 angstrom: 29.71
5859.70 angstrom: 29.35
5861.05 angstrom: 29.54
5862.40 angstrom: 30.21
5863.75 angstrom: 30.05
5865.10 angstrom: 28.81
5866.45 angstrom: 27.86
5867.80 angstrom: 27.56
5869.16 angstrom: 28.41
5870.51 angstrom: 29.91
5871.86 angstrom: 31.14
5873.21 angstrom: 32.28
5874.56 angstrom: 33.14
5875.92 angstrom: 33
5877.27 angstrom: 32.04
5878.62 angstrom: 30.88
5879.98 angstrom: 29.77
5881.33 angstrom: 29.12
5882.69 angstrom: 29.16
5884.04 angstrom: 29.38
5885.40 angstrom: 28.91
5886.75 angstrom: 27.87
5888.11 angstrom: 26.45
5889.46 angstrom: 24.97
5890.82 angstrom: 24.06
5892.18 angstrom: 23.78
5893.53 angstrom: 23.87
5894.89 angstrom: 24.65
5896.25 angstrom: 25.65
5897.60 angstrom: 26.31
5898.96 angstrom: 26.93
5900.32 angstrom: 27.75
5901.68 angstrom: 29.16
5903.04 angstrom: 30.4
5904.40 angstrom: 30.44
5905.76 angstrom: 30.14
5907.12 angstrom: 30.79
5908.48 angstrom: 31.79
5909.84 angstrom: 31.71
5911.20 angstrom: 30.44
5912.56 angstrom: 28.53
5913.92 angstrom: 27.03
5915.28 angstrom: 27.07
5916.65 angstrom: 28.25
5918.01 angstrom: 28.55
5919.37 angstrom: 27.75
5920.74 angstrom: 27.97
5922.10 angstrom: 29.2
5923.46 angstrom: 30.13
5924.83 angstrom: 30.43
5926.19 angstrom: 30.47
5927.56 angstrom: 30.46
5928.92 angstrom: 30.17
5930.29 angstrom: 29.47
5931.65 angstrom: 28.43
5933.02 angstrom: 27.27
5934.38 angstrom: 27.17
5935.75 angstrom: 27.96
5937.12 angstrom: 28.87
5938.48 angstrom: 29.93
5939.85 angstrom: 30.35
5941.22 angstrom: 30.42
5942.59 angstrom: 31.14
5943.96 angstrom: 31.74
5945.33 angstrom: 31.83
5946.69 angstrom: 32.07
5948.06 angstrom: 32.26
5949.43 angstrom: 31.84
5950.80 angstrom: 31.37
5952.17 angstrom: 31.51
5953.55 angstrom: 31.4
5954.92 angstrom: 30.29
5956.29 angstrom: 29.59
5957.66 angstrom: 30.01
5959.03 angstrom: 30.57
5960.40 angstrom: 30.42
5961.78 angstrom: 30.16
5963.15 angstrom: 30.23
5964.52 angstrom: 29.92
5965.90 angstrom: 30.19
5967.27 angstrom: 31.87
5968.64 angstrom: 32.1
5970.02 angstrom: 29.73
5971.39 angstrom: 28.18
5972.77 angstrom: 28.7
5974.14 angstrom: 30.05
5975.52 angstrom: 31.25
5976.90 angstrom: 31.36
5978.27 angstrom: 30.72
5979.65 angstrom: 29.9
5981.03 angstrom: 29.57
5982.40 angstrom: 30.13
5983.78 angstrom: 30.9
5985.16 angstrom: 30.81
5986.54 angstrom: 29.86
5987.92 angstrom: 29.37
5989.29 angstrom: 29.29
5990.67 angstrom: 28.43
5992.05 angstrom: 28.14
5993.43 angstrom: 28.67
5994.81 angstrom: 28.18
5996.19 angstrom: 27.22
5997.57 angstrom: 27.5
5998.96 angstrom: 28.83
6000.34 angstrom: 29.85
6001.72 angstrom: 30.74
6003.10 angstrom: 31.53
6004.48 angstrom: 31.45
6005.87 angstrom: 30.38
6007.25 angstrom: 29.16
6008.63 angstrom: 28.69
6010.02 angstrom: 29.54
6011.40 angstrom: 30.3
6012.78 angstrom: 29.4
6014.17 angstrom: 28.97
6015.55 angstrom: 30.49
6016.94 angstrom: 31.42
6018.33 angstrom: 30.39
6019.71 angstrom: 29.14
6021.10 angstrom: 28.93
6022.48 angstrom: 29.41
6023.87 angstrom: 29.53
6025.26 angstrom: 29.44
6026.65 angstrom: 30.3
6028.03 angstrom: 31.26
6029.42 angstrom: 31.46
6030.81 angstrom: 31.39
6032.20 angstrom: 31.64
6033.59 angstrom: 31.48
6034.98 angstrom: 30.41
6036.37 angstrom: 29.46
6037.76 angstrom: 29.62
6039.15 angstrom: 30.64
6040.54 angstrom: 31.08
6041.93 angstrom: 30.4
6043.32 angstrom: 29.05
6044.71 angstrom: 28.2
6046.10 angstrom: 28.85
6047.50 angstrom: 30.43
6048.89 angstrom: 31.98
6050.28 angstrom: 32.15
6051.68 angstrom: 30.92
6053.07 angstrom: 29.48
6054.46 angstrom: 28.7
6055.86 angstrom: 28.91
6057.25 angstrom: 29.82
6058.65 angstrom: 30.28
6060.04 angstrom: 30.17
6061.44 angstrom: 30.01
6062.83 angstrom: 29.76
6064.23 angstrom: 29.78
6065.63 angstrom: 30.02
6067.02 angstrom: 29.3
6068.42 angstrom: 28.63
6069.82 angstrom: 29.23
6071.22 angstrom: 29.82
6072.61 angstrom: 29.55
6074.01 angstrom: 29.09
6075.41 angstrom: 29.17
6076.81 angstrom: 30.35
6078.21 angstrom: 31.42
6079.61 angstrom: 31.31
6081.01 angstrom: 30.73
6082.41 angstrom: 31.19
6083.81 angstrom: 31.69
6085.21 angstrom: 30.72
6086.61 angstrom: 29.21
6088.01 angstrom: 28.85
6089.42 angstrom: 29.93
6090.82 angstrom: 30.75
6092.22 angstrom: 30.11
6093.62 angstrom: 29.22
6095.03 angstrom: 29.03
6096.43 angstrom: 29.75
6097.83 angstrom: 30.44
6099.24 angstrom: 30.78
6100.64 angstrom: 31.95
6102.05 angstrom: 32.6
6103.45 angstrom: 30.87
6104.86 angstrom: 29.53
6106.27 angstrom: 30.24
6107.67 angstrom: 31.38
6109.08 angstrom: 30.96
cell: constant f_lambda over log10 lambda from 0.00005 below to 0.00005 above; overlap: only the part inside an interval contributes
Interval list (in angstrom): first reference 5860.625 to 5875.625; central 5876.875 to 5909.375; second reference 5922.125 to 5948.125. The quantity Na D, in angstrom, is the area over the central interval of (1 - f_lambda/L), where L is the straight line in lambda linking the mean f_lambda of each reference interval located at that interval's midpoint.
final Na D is 2.0 angstrom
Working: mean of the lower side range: 30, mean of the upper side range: 30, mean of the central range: 28.1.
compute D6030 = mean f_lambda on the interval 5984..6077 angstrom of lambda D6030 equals 29.8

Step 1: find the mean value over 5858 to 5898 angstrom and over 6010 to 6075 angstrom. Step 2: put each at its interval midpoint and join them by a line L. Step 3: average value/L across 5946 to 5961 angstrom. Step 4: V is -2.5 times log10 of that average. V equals -0.07 mag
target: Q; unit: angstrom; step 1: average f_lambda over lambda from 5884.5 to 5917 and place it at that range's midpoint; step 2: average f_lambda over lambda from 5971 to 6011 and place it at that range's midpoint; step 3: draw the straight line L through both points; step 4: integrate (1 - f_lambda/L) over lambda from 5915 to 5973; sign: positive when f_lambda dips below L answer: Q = -2.6 angstrom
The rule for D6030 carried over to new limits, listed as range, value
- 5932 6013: 30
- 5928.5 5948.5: 29.9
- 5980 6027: 29.6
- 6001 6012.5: 30.2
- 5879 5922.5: 28.1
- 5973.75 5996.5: 29.7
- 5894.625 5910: 28.8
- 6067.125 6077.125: 29.4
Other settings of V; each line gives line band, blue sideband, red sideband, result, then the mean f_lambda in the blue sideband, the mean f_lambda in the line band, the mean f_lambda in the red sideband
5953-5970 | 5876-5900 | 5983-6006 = -0.062 mag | 27.4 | 30.5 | 29.5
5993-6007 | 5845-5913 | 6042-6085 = 0.011 mag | 29.2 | 29.4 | 30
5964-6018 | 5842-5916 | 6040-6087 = -0.004 mag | 29.2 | 29.8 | 30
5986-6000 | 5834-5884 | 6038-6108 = 0.058 mag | 30.2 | 28.6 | 30.1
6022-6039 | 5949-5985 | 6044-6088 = -0.010 mag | 30.5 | 30.5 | 30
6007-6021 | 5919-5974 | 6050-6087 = 0.012 mag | 30.1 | 29.7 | 30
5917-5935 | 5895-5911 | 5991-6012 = 0.003 mag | 29.1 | 29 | 29.3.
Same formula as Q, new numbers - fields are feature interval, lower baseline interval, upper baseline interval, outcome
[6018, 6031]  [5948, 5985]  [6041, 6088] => 0.06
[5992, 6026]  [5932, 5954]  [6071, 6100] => 0.86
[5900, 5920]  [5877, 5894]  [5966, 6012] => -0.85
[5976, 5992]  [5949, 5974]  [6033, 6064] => 0.19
